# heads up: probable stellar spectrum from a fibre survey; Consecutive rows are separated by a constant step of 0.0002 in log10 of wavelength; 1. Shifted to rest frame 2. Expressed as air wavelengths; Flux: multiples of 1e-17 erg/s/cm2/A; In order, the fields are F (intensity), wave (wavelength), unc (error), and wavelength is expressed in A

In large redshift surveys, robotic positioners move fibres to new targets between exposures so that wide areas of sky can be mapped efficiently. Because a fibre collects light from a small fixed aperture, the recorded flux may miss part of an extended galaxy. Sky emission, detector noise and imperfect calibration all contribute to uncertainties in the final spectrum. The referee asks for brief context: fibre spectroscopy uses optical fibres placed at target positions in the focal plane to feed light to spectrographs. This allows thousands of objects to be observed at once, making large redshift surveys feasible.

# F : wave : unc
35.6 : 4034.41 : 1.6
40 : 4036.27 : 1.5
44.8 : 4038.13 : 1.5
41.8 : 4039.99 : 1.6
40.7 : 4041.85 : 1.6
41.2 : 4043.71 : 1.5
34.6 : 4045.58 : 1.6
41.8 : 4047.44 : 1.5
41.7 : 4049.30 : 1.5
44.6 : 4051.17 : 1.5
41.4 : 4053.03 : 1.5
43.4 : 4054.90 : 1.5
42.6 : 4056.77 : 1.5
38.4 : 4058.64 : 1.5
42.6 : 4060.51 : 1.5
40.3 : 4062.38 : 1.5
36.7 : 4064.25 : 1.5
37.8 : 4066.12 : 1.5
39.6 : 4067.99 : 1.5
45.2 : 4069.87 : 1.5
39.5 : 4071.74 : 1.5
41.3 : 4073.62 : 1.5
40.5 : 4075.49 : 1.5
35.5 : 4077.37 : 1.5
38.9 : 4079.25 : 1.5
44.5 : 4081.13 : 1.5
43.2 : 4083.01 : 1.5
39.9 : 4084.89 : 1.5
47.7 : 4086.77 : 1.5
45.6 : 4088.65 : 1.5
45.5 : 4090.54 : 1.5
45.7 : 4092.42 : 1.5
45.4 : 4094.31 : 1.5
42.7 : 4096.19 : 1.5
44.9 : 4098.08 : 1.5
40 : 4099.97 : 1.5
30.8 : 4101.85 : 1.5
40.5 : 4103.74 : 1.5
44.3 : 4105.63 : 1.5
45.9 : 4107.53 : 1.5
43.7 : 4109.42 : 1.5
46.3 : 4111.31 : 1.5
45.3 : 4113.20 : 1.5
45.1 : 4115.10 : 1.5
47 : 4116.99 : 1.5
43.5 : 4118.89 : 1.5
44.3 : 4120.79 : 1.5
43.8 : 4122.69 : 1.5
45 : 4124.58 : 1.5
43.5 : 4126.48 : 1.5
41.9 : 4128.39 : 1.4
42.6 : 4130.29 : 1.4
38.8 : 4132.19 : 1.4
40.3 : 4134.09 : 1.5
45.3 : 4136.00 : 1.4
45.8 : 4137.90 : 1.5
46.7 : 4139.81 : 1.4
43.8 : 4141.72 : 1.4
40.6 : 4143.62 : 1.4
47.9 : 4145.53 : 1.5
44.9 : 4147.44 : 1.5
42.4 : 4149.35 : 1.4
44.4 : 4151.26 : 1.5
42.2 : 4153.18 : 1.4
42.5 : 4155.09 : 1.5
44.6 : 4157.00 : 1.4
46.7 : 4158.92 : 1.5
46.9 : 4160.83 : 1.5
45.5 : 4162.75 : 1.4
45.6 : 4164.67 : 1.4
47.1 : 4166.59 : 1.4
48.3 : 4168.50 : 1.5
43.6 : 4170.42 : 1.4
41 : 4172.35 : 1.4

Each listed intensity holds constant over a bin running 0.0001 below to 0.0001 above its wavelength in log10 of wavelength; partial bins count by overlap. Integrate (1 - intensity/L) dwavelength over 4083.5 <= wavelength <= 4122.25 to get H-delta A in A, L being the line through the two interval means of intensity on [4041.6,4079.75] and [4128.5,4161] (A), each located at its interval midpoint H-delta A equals -1.5 A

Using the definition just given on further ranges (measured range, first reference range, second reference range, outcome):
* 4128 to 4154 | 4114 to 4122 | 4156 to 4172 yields 1.1 A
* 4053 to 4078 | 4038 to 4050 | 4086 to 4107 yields 0.8 A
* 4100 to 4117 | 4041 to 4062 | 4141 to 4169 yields 0.1 A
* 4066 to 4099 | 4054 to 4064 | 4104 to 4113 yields 0.2 A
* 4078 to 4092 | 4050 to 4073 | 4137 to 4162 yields -0.5 A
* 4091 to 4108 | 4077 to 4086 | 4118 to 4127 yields 0.0 A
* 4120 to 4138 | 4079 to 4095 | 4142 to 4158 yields 0.4 A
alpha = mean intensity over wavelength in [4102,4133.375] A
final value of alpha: 43.5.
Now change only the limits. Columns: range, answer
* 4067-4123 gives 42.9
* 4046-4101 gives 41.9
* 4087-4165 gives 43.9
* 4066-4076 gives 40.9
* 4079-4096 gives 44.2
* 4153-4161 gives 44.6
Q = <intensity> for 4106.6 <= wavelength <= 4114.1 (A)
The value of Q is 45.4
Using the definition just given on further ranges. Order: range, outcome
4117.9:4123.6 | 43.8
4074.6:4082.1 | 39.8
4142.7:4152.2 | 44.1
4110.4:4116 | 45.6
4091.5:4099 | 44.7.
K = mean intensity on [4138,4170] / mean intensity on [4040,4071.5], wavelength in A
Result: 1.1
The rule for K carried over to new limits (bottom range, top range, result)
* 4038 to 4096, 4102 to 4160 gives 1.05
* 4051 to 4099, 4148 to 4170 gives 1.07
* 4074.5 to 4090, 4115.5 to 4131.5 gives 1.04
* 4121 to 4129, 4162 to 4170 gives 1.06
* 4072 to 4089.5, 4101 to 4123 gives 1.04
